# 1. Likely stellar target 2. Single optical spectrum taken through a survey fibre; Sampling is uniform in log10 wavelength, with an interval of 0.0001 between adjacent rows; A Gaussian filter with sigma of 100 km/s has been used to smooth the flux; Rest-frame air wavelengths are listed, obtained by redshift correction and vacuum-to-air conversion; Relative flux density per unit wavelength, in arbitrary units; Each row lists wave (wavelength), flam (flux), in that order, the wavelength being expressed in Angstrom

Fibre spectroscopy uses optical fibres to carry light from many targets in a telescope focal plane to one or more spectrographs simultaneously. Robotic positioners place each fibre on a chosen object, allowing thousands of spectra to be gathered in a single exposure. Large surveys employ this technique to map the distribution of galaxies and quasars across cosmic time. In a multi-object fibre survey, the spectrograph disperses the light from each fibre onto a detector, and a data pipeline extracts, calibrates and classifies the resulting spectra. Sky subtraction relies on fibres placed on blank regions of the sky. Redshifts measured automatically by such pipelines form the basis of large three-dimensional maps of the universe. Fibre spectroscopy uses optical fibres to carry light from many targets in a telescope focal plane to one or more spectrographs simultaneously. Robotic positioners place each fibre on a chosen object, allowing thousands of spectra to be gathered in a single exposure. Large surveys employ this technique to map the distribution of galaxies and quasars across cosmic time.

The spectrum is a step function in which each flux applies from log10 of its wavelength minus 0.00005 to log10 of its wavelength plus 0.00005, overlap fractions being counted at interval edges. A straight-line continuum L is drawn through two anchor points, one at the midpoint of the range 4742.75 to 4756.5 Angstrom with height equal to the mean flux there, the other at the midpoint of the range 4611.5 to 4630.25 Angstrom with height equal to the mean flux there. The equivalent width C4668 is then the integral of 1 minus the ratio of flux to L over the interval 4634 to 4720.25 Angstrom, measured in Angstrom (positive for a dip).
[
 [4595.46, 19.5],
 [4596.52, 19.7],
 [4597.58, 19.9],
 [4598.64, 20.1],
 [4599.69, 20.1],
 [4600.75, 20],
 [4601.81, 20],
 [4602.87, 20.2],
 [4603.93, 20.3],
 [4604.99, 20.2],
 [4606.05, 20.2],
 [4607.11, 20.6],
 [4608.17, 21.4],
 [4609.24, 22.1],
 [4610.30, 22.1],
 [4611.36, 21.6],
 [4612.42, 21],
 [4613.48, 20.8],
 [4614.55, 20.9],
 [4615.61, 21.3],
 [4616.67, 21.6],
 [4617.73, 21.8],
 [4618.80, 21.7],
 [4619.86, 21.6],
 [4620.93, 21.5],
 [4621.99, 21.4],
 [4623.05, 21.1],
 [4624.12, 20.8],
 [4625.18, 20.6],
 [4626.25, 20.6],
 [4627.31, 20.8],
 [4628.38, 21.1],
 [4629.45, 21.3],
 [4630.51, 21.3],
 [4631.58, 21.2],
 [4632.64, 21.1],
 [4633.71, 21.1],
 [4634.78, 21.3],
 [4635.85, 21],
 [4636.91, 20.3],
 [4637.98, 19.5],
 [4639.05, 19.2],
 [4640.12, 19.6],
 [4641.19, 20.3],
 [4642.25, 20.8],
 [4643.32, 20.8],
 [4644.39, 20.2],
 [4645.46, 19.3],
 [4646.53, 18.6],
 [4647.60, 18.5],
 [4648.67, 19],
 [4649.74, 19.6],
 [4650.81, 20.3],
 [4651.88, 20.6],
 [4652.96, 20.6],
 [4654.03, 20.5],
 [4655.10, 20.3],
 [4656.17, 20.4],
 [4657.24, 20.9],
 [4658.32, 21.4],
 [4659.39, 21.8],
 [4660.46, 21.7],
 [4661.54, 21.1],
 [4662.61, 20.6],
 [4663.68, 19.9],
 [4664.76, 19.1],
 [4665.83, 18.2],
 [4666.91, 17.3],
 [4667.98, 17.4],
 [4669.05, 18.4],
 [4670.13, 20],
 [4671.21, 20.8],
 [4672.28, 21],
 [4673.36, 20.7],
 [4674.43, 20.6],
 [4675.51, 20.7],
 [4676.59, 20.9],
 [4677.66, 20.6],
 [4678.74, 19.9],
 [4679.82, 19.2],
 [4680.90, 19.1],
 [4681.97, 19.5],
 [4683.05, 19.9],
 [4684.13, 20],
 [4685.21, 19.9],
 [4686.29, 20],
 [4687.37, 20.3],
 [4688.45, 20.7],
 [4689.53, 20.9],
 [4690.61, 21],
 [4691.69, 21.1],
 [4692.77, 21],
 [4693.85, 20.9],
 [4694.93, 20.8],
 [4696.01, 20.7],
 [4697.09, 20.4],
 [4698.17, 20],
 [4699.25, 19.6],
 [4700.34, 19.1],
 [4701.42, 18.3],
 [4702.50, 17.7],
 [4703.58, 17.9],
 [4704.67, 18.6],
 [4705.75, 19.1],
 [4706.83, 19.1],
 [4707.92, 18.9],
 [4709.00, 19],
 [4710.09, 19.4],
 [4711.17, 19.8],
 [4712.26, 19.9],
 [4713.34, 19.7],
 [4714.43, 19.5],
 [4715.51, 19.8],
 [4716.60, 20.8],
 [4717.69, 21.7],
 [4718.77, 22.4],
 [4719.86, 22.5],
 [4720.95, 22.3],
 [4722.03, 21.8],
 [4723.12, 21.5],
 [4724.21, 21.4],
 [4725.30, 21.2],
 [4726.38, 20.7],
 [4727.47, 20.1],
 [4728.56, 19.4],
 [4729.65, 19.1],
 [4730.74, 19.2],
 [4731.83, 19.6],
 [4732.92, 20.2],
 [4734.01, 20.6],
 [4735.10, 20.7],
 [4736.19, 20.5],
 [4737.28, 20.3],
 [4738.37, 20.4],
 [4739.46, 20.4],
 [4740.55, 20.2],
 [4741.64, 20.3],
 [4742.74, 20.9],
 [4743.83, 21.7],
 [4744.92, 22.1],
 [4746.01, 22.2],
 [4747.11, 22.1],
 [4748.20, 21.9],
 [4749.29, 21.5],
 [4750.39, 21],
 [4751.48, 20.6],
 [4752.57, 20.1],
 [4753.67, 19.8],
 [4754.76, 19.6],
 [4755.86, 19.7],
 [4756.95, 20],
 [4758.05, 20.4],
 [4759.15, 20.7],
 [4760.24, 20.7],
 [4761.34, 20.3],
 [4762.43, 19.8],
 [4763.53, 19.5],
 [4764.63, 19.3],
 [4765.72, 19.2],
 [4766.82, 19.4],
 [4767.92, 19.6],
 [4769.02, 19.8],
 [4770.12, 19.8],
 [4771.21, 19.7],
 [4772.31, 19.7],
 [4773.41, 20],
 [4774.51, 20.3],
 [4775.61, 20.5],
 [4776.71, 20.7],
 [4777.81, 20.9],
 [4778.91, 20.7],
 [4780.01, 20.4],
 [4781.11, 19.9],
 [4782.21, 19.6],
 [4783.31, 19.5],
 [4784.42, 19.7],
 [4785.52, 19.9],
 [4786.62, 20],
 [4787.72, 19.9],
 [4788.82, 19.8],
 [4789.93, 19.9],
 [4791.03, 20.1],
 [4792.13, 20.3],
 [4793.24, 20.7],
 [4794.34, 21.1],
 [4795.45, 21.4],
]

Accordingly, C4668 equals 4.5 Angstrom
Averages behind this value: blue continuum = 21.2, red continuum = 21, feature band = 20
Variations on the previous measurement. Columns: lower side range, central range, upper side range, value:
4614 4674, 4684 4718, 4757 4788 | 0.6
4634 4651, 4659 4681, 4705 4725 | 0.2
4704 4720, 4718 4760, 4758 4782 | -1.7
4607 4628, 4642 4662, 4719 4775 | 0.7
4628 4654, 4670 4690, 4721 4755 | 0.2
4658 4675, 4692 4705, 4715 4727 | 0.8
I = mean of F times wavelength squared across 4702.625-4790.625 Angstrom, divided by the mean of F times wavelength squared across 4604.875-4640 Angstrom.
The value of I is 1.0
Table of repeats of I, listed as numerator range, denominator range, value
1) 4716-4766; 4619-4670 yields 1.06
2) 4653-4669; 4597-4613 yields 0.99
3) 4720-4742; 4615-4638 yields 1.02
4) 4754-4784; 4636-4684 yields 1.05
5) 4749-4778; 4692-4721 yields 1.03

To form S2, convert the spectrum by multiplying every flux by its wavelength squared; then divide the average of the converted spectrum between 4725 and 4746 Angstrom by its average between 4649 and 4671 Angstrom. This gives 1.06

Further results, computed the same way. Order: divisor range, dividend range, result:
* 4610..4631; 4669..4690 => 0.97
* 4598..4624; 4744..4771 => 1.03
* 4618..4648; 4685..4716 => 0.99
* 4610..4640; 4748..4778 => 1.02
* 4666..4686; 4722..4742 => 1.06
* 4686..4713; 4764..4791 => 1.04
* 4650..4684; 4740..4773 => 1.05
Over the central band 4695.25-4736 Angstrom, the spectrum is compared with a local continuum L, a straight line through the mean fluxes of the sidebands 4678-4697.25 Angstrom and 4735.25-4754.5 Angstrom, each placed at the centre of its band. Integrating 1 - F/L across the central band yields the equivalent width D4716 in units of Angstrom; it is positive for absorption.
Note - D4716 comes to 1.1 Angstrom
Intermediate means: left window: 20.3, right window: 20.9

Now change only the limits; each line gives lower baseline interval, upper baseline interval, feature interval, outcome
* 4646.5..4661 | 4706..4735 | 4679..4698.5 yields 0.1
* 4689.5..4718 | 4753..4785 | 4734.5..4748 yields -0.8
